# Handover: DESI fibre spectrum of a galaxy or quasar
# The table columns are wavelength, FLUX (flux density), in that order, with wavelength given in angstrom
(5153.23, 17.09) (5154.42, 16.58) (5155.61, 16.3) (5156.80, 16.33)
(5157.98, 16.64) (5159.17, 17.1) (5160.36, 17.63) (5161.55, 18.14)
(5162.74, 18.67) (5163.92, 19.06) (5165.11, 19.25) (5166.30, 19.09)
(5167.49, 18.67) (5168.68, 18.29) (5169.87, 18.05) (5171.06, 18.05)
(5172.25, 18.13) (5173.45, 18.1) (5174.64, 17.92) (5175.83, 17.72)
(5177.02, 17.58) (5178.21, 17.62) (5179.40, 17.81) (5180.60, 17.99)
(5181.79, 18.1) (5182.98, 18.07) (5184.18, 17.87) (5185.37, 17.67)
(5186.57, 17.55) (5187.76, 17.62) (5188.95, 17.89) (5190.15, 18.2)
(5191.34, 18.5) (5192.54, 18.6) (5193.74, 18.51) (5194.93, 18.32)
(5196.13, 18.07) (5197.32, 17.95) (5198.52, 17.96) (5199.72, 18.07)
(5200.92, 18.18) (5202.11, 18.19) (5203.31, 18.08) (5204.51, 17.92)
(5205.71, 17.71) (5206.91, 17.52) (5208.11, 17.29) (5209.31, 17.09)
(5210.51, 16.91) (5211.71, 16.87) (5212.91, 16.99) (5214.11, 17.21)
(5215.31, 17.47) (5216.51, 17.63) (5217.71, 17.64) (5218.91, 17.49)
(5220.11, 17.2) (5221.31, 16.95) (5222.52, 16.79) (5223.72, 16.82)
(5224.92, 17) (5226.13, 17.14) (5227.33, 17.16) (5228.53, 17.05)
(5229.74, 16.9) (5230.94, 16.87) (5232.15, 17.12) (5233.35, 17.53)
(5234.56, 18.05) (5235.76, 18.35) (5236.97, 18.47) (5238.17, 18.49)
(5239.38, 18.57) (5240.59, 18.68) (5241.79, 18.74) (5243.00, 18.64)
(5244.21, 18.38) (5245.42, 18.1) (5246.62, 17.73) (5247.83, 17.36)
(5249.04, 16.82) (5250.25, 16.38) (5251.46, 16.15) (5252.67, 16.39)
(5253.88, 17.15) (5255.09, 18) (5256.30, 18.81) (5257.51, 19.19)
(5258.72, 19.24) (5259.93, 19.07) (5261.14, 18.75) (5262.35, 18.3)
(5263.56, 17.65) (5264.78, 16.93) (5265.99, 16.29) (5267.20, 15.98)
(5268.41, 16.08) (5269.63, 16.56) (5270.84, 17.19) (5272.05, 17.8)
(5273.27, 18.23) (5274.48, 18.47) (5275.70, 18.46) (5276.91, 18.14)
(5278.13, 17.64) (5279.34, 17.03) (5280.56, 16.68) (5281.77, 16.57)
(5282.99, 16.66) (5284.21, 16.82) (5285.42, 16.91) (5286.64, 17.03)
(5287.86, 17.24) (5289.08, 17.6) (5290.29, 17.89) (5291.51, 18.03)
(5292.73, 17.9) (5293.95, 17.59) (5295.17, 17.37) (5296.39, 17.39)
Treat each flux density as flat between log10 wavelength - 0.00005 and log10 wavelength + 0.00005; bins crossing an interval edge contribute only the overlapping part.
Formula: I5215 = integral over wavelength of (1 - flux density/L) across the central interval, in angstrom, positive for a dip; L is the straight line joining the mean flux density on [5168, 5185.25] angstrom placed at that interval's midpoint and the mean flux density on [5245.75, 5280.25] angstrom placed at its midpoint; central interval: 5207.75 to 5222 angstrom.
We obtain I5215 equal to 0.44 angstrom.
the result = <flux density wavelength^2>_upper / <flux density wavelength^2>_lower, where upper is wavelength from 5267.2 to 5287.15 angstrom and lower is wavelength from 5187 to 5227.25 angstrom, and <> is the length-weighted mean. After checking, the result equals 1.00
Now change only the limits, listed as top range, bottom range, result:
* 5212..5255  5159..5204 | 0.98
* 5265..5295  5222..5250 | 0.99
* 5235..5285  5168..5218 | 1.02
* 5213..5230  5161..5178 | 0.96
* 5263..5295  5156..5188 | 1.00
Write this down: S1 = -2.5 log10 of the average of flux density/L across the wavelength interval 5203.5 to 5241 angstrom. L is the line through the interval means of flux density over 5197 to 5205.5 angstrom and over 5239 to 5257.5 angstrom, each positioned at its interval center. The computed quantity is 0.03 mag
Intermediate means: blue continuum 18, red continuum 17.8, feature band 17.4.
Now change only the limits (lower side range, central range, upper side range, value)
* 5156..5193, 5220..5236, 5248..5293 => 0.03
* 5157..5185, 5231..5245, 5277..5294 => -0.04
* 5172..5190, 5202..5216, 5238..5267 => 0.03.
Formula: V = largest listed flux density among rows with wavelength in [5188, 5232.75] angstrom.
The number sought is 18.6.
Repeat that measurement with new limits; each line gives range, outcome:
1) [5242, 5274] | 19.24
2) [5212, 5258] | 19.19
